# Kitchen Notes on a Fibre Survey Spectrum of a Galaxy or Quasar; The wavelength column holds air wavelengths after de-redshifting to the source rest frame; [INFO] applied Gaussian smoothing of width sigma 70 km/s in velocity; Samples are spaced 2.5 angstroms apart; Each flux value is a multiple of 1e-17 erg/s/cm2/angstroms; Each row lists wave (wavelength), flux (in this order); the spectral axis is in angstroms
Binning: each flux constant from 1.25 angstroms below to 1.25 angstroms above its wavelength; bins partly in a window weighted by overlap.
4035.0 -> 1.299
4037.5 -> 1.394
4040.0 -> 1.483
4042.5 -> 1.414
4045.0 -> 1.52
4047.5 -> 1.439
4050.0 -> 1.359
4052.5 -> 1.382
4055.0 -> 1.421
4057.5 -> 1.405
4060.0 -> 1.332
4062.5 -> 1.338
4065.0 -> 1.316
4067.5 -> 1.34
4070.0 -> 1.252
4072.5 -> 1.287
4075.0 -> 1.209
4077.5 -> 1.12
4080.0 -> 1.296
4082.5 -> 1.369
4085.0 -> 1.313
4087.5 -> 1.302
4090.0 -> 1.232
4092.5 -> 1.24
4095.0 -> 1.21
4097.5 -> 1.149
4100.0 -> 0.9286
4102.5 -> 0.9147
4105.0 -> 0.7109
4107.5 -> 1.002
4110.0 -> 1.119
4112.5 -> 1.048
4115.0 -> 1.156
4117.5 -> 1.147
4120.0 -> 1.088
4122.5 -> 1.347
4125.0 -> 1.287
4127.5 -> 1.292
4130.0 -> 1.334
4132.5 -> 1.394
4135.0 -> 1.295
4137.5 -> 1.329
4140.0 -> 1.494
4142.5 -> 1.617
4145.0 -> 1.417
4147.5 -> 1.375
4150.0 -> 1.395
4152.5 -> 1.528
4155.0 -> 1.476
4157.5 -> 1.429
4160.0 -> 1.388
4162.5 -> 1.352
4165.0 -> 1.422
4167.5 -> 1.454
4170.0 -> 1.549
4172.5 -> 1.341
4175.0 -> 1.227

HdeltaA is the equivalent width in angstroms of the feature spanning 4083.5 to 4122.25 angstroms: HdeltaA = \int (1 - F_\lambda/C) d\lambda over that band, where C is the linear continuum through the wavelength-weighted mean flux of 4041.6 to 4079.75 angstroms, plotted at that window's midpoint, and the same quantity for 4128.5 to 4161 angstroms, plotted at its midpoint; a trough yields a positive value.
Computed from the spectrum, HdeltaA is 7.5 angstroms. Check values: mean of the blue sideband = 1.34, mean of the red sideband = 1.42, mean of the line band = 1.11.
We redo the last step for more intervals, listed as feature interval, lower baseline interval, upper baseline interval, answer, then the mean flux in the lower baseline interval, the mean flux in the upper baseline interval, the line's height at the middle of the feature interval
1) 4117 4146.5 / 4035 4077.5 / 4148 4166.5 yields 1.40 angstroms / 1.36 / 1.43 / 1.41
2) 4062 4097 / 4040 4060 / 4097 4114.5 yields -2.53 angstroms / 1.42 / 0.982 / 1.19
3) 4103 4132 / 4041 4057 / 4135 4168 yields 5.85 angstroms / 1.42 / 1.43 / 1.43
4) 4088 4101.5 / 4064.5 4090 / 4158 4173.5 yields 1.54 angstroms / 1.28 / 1.42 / 1.31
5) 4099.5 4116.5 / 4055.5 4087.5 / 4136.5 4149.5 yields 4.80 angstroms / 1.3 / 1.45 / 1.37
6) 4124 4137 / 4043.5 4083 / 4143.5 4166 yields 0.73 angstroms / 1.34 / 1.42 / 1.4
